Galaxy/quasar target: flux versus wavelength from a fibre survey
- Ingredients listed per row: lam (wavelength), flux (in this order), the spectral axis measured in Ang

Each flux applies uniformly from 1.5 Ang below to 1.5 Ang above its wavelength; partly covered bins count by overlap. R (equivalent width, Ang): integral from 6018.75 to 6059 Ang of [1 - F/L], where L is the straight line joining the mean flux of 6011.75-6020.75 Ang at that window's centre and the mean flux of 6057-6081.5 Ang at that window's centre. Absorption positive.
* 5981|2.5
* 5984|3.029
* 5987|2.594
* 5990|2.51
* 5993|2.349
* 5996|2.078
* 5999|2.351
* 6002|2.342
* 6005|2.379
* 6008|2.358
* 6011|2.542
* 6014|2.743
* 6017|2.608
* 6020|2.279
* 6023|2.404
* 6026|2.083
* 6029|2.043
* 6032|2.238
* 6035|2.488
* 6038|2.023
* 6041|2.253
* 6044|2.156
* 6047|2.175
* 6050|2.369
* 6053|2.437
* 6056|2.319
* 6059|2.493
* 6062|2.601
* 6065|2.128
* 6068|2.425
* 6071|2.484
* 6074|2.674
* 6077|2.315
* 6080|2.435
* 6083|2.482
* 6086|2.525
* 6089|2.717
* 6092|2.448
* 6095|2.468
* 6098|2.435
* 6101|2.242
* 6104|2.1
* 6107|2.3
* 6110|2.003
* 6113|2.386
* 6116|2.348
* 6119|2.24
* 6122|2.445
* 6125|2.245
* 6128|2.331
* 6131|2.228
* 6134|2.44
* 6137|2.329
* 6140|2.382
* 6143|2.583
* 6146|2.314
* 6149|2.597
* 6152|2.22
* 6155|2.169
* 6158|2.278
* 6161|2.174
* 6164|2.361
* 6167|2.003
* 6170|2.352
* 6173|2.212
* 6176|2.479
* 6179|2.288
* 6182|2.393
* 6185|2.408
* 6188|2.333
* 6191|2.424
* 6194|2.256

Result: 4.0 Ang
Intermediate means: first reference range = 2.57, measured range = 2.26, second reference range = 2.44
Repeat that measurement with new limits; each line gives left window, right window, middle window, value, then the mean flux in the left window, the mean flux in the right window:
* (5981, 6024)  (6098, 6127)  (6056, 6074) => -0.63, 2.47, 2.27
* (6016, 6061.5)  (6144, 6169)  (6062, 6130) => -2.73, 2.29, 2.27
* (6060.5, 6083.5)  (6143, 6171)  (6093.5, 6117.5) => 0.97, 2.44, 2.29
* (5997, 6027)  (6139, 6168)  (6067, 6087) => -0.95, 2.41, 2.31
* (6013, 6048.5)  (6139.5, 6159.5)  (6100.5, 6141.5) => 0.97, 2.28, 2.36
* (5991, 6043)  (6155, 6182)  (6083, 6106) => -1.23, 2.33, 2.27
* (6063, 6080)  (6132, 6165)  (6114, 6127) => 0.27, 2.41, 2.35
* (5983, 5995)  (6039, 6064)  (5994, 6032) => 2.16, 2.58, 2.34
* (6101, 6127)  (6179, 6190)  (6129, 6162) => -0.47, 2.26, 2.37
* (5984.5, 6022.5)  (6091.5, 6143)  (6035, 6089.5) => -0.16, 2.44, 2.32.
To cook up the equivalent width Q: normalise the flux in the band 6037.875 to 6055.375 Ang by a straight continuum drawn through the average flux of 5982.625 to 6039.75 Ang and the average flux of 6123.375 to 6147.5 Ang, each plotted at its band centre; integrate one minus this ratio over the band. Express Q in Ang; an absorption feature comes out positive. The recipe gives 0.9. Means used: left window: 2.39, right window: 2.36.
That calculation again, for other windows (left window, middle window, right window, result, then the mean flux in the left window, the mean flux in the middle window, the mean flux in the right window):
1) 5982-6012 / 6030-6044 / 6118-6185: 1.1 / 2.45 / 2.23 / 2.32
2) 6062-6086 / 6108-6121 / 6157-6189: 0.7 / 2.44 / 2.25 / 2.3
